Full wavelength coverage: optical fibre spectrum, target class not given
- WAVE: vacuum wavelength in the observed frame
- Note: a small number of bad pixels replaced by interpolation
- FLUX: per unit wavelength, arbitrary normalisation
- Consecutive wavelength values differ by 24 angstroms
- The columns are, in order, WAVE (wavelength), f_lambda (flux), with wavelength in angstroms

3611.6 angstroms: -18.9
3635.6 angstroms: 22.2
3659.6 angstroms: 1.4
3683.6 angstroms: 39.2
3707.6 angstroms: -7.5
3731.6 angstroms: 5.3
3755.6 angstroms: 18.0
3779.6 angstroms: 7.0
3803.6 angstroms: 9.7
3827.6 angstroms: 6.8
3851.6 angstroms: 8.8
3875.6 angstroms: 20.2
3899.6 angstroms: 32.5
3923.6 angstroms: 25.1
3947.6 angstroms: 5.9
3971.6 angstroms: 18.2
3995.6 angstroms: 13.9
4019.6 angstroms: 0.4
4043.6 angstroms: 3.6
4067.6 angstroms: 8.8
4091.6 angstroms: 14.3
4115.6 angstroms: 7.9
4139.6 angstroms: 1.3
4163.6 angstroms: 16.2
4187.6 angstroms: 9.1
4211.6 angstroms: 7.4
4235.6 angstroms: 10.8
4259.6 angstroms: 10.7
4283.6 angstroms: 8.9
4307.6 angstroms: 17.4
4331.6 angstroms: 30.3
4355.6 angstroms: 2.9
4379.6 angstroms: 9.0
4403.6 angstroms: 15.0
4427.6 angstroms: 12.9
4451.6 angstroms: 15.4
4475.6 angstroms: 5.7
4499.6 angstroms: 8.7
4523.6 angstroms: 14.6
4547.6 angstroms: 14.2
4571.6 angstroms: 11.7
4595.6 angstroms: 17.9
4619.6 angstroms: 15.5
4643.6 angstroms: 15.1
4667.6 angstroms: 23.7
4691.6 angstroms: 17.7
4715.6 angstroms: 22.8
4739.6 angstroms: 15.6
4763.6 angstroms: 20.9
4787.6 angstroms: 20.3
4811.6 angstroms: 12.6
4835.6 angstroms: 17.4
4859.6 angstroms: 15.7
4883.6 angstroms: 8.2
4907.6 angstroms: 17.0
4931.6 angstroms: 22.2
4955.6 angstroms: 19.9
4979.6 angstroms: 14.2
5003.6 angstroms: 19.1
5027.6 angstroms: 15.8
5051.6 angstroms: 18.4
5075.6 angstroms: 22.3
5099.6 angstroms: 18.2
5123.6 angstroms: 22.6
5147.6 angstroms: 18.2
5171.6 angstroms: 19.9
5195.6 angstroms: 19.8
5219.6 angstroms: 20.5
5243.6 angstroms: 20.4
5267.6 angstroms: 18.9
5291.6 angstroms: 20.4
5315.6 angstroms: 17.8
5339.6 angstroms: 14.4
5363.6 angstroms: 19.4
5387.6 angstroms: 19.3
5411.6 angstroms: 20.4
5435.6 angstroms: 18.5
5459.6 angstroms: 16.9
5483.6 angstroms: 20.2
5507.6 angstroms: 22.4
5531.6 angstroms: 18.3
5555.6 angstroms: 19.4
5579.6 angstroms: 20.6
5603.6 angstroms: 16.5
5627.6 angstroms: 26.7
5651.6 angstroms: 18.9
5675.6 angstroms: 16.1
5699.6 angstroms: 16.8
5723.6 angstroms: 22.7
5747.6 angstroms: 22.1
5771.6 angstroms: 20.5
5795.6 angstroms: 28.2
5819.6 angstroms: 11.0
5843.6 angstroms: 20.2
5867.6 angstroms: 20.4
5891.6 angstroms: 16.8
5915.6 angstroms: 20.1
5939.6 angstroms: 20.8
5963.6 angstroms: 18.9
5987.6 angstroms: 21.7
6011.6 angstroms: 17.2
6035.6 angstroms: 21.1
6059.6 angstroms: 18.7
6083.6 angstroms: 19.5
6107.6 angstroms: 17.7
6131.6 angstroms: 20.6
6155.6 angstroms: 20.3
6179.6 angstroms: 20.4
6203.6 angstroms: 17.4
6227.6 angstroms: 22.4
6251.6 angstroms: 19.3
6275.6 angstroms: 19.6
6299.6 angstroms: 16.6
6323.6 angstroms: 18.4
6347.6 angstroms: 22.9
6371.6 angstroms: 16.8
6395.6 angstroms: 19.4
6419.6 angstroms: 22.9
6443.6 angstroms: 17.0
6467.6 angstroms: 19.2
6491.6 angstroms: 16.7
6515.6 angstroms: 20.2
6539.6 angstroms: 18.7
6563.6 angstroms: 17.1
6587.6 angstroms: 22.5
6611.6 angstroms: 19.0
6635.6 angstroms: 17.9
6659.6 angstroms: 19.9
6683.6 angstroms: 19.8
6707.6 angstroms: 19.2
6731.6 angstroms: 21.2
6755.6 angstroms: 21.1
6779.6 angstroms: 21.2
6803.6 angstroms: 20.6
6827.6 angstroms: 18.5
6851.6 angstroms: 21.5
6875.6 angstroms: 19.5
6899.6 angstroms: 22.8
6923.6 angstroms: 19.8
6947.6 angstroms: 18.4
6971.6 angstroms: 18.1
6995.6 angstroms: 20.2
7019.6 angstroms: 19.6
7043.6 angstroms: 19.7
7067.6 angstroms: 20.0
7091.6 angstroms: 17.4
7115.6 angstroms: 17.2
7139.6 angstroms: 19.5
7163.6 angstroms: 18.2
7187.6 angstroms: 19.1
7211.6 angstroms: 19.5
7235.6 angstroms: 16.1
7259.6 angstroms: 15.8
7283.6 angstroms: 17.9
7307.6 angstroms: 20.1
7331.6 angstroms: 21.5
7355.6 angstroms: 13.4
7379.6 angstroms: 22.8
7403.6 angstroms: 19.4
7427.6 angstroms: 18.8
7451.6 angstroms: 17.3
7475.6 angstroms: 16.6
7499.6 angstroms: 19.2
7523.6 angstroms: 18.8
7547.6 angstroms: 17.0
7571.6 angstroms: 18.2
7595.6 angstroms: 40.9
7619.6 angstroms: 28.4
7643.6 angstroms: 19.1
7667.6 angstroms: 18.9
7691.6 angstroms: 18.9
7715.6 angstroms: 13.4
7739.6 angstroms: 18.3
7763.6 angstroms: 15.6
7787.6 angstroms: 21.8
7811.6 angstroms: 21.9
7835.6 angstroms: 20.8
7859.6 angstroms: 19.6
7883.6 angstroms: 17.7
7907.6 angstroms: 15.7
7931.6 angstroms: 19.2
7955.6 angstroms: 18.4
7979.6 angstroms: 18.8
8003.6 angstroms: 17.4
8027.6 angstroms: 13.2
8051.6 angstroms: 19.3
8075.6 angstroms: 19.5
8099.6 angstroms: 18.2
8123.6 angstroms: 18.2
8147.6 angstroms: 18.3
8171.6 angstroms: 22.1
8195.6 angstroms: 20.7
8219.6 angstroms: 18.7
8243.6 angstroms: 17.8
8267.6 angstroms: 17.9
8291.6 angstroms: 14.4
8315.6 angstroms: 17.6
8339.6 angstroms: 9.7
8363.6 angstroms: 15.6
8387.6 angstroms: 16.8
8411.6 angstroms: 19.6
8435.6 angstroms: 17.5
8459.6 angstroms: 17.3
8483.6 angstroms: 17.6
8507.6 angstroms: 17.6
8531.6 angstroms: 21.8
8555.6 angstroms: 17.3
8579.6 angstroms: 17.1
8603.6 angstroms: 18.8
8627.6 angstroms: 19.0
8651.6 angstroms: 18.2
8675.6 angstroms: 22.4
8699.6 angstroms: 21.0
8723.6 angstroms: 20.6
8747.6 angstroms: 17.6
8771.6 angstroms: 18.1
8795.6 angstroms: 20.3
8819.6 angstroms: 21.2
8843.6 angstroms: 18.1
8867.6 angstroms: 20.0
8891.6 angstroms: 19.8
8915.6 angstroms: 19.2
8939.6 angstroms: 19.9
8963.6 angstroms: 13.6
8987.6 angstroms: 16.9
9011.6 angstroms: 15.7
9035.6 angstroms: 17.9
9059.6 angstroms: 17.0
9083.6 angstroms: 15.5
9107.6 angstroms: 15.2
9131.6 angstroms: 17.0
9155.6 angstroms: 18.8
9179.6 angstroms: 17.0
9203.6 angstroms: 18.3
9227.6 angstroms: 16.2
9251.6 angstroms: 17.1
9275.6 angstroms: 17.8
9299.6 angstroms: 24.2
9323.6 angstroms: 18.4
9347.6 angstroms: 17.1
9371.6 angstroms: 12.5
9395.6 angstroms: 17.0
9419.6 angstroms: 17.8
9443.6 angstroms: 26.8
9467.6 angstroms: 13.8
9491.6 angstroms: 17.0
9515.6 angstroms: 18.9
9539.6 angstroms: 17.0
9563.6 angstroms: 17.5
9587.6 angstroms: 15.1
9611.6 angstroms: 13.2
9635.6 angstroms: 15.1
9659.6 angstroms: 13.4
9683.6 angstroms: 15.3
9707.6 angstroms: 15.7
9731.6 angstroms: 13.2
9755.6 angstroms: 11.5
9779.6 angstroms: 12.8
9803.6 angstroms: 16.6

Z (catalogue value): 0.16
